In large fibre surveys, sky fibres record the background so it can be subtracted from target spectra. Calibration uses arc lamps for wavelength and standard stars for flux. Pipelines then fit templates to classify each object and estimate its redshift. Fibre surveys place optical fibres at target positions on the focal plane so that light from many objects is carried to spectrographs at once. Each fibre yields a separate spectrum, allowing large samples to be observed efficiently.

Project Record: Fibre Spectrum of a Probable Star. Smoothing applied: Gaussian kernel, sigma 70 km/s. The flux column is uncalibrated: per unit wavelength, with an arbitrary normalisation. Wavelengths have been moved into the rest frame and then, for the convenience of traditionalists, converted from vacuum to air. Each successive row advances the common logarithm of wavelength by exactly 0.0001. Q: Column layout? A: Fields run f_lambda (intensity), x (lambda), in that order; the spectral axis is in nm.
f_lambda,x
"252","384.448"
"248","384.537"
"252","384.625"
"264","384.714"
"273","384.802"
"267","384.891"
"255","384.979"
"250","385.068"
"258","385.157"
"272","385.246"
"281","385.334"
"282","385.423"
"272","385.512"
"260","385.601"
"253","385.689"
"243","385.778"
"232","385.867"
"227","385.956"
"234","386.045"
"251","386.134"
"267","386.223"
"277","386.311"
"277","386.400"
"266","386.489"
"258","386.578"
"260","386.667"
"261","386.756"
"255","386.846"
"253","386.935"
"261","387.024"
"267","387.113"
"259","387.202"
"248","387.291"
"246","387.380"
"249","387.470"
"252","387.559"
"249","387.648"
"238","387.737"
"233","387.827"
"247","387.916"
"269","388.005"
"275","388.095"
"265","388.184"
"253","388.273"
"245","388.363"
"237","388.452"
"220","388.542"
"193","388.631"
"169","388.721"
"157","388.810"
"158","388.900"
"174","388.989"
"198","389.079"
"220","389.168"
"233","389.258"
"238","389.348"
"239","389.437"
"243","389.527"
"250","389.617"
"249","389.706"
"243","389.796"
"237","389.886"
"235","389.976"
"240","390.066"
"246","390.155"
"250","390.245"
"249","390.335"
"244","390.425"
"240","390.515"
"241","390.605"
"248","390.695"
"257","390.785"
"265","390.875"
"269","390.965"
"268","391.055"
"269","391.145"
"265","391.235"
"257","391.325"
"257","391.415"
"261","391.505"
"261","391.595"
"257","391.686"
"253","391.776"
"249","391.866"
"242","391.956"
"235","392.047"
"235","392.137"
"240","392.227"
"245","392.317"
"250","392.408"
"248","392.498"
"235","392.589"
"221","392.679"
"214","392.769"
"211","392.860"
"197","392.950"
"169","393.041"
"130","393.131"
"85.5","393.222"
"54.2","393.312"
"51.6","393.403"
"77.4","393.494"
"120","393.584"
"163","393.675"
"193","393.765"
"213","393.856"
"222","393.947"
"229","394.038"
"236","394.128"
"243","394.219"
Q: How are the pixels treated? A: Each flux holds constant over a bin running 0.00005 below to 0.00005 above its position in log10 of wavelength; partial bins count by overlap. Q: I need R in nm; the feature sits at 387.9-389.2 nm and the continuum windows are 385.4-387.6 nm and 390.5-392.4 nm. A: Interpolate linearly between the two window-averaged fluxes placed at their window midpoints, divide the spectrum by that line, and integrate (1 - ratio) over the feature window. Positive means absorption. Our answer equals 0.19 nm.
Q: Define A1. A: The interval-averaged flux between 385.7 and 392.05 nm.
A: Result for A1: 244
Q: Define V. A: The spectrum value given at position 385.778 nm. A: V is 243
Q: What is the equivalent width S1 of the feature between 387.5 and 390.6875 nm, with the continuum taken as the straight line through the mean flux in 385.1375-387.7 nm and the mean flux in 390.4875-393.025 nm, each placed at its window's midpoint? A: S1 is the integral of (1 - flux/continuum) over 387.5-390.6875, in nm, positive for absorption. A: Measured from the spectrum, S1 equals 0.24 nm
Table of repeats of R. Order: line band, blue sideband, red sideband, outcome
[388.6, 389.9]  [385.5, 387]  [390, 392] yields 0.21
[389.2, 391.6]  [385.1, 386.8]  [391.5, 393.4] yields -0.27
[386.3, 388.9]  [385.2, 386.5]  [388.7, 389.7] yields -0.11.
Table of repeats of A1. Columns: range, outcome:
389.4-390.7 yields 243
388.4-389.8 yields 213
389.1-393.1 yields 242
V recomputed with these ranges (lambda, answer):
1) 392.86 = 211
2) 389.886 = 237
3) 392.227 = 240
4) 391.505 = 261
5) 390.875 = 265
